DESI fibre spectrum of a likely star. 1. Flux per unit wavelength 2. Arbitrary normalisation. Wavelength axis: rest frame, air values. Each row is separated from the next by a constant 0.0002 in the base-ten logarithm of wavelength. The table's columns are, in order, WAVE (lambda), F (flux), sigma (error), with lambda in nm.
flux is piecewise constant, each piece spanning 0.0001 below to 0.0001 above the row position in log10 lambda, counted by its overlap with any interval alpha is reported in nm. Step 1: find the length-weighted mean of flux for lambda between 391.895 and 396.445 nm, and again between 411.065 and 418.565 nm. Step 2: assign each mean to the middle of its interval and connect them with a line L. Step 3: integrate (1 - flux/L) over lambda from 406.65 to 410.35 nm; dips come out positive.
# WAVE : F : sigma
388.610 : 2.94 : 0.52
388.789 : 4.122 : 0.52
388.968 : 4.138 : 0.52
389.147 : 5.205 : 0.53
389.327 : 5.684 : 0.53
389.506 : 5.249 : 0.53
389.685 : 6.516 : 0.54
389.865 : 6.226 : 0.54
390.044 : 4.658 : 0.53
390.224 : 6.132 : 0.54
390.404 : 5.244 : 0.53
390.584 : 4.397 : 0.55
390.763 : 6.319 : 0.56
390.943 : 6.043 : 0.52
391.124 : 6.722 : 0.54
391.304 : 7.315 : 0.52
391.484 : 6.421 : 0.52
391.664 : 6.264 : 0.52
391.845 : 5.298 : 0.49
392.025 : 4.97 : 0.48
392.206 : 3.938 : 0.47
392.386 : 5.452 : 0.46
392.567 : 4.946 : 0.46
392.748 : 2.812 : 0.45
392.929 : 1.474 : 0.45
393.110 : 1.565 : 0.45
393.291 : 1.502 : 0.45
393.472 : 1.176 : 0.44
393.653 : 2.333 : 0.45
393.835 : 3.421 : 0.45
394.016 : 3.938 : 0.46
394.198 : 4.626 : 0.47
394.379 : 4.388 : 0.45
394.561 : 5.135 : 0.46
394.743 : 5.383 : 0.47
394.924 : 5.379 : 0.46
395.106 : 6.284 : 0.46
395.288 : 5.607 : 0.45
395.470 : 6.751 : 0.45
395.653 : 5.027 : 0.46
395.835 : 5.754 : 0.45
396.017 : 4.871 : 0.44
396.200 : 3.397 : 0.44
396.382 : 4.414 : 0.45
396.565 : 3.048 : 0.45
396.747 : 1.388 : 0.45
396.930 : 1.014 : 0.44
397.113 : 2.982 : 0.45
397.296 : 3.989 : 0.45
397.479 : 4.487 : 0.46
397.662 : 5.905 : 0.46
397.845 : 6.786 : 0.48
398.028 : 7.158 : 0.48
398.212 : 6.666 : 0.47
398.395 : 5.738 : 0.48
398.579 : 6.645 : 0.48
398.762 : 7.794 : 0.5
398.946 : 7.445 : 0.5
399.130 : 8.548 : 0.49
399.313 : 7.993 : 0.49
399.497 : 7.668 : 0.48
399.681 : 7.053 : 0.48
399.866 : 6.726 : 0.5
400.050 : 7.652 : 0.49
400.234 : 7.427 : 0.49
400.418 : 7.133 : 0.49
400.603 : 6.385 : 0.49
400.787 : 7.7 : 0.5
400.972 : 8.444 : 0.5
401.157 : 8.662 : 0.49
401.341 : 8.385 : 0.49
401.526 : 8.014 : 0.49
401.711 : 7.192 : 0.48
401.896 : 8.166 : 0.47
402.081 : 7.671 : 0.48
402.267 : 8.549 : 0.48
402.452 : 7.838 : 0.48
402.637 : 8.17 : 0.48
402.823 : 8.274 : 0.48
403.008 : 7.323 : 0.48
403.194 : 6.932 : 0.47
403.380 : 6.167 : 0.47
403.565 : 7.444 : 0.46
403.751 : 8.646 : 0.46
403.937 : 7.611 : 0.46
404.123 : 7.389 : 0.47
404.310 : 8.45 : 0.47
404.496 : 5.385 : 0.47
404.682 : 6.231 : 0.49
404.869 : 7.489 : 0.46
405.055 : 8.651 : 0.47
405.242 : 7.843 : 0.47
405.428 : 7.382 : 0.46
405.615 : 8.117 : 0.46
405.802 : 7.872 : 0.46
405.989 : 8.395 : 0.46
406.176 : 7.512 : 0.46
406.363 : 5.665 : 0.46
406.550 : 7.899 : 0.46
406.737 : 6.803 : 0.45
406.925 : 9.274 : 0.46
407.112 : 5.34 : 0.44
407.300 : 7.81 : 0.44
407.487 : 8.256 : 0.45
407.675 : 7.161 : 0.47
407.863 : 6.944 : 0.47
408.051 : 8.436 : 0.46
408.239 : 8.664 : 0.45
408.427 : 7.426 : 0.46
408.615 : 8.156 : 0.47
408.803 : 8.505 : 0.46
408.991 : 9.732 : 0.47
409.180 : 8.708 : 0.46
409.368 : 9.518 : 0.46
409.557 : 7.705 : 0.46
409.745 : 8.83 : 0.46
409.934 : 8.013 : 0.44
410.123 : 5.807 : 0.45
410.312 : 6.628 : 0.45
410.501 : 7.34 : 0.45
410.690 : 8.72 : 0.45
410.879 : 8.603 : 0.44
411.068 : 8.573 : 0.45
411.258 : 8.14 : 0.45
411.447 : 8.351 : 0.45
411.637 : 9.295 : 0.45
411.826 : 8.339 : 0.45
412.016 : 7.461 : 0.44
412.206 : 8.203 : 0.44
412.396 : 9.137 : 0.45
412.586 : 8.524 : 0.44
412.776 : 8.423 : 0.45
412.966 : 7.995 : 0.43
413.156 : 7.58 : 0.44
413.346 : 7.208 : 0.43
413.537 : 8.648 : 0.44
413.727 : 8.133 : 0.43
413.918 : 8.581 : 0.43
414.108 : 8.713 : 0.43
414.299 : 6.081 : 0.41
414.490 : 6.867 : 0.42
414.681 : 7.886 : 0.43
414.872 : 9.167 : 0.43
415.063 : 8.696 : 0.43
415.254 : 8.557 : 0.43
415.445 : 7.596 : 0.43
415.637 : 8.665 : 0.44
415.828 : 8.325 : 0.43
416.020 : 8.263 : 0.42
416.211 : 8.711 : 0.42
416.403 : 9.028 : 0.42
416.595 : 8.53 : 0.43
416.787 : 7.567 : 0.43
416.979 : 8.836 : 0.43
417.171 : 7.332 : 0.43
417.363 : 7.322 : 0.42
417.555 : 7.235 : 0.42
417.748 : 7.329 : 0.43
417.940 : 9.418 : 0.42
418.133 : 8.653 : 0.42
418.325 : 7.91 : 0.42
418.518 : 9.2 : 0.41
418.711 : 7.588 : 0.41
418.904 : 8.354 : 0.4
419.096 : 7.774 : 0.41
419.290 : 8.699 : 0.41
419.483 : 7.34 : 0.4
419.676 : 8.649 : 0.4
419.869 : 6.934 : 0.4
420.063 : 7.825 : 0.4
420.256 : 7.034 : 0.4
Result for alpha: -0.50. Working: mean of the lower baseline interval 4.19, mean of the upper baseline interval 8.2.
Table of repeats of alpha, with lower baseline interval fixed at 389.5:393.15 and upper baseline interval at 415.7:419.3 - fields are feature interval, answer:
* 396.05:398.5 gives 0.618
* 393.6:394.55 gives 0.275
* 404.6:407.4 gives -0.251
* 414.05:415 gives 0.015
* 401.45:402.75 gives -0.307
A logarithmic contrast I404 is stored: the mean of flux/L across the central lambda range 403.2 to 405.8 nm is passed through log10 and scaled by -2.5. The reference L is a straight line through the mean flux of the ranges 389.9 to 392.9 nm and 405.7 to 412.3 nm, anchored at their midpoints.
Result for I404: -0.023 mag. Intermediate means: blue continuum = 5.37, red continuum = 7.95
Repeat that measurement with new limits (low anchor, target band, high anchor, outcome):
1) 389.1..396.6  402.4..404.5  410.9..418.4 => -0.17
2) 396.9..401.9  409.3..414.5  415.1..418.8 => -0.03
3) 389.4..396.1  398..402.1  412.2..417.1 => -0.24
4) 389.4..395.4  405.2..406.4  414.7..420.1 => -0.16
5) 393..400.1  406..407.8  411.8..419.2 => -0.09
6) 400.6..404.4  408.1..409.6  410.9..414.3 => -0.06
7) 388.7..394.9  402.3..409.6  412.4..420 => -0.16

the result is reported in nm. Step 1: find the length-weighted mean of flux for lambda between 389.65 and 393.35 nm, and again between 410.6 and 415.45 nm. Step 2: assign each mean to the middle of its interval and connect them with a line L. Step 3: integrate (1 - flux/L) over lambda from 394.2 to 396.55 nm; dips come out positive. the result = 0.19 nm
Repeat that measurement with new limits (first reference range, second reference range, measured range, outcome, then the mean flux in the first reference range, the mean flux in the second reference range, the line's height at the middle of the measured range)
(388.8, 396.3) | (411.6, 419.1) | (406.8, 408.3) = -0.14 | 4.82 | 8.18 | 7.03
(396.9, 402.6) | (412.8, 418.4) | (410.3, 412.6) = -0.15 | 6.98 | 8.1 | 7.81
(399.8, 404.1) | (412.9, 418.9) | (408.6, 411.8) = -0.14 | 7.68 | 8.12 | 7.94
